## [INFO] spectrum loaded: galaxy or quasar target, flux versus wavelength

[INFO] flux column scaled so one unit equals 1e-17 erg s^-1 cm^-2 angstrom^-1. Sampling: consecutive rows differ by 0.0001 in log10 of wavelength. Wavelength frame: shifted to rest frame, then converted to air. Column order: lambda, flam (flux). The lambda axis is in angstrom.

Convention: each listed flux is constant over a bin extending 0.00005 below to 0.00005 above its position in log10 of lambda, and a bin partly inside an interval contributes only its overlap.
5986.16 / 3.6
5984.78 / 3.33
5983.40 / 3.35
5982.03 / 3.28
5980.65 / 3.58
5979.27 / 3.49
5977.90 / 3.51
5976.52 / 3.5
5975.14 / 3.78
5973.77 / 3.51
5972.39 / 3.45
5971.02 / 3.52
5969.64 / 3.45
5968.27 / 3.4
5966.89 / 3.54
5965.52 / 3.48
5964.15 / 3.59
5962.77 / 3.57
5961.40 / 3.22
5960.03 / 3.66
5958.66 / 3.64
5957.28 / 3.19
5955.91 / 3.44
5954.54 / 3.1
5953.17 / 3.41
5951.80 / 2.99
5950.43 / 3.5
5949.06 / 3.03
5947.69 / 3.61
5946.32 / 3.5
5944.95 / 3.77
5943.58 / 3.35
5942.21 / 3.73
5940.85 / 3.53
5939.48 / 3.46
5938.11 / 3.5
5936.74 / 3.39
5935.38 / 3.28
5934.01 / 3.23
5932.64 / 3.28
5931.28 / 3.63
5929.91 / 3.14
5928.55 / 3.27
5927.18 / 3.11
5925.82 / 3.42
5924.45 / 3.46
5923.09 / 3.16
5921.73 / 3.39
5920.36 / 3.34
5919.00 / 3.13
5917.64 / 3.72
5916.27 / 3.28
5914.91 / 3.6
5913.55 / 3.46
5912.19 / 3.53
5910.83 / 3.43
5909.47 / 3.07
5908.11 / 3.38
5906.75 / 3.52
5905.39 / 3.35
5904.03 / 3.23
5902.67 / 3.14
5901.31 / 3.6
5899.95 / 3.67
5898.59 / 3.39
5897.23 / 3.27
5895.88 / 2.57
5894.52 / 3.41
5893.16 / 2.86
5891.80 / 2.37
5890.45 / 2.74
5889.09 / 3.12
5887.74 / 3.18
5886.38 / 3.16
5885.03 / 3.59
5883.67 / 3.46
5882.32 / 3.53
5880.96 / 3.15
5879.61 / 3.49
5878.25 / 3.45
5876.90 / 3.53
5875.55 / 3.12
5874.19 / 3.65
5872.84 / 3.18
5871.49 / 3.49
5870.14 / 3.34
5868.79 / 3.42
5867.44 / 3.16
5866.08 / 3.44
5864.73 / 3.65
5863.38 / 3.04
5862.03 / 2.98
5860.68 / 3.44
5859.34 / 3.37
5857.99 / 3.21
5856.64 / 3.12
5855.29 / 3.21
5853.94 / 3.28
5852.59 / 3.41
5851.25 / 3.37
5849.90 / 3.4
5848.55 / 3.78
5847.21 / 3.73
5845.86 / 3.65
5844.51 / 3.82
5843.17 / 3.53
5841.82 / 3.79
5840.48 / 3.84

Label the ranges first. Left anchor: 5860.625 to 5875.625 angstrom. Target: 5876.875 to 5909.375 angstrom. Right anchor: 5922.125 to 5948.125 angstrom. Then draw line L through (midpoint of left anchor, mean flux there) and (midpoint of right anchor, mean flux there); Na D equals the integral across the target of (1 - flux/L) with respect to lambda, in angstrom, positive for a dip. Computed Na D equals 1.1 angstrom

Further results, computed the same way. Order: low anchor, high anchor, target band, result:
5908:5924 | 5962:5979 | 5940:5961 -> 0.3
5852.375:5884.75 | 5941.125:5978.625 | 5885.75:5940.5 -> 1.9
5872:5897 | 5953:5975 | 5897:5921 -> -0.9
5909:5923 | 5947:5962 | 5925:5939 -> 0.2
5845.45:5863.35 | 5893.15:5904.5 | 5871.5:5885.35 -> -0.4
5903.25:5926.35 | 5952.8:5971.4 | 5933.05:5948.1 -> -0.3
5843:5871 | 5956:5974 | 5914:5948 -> 0.4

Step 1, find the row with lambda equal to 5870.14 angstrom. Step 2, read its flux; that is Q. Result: 3.34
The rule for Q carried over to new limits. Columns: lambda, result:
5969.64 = 3.45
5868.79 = 3.42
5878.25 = 3.45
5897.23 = 3.27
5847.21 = 3.73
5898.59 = 3.39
